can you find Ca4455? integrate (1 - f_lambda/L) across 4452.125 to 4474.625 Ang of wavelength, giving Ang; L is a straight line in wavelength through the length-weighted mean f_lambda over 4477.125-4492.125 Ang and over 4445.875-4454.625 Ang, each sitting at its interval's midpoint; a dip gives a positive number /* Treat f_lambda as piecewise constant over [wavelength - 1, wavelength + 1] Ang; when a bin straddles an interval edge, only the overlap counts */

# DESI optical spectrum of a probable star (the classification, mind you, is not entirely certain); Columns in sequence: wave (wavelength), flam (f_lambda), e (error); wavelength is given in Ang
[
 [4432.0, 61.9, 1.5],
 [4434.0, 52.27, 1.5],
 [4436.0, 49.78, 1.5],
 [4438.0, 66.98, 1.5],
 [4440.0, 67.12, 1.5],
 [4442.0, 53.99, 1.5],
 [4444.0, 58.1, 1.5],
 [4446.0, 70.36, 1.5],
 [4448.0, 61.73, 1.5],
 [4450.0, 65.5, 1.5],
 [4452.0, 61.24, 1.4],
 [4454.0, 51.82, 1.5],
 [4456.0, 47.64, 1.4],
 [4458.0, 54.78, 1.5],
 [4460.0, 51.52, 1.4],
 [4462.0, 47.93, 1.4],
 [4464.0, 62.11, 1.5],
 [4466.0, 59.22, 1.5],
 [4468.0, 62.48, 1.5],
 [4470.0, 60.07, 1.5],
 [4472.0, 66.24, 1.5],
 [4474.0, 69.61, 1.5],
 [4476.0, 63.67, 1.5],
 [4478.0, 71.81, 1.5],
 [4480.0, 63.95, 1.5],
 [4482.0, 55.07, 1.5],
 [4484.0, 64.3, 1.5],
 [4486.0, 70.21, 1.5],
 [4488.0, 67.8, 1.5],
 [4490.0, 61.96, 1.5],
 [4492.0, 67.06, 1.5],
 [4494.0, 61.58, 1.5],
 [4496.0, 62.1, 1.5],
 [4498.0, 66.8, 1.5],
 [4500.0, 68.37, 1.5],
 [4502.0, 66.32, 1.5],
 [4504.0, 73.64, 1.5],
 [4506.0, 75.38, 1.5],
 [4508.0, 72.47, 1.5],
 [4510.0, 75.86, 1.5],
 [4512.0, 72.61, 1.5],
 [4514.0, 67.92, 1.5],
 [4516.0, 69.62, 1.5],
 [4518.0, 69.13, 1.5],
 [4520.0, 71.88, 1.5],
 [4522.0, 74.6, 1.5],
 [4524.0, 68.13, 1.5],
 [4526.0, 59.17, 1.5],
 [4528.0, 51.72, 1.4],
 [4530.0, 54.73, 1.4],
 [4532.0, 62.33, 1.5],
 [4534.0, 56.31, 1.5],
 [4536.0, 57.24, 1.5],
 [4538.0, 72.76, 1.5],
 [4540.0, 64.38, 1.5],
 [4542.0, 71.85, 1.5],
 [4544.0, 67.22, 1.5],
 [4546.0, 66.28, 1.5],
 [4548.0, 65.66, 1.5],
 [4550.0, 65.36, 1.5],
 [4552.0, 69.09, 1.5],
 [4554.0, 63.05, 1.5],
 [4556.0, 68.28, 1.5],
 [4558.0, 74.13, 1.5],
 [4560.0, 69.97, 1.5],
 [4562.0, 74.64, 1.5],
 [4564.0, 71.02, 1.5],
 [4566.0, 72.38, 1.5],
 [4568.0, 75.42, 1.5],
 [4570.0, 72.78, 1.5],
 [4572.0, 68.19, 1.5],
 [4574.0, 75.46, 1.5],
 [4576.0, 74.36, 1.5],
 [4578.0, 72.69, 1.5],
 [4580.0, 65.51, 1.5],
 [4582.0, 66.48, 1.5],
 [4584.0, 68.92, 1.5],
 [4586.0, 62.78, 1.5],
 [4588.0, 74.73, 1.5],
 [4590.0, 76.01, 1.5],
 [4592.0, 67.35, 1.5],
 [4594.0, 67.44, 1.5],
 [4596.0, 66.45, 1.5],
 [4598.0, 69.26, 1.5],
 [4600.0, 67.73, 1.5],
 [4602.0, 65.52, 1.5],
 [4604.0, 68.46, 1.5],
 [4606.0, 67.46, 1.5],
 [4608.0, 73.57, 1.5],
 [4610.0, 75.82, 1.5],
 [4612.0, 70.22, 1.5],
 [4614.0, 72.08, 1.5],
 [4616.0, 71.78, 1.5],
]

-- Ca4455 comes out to 1.98 Ang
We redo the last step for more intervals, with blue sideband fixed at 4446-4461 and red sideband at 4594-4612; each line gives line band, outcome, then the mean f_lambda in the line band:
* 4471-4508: -3.97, 66.6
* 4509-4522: -1.92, 71.4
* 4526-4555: 0.44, 63.3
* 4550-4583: -2.17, 70.7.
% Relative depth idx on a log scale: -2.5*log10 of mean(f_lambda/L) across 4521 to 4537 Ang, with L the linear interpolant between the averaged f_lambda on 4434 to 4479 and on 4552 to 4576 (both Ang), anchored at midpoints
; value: 0.12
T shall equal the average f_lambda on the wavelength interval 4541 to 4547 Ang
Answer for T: 68.5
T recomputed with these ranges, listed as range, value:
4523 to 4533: 59.2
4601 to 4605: 67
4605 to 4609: 70.5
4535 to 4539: 65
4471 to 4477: 66.5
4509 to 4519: 71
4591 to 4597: 67.1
